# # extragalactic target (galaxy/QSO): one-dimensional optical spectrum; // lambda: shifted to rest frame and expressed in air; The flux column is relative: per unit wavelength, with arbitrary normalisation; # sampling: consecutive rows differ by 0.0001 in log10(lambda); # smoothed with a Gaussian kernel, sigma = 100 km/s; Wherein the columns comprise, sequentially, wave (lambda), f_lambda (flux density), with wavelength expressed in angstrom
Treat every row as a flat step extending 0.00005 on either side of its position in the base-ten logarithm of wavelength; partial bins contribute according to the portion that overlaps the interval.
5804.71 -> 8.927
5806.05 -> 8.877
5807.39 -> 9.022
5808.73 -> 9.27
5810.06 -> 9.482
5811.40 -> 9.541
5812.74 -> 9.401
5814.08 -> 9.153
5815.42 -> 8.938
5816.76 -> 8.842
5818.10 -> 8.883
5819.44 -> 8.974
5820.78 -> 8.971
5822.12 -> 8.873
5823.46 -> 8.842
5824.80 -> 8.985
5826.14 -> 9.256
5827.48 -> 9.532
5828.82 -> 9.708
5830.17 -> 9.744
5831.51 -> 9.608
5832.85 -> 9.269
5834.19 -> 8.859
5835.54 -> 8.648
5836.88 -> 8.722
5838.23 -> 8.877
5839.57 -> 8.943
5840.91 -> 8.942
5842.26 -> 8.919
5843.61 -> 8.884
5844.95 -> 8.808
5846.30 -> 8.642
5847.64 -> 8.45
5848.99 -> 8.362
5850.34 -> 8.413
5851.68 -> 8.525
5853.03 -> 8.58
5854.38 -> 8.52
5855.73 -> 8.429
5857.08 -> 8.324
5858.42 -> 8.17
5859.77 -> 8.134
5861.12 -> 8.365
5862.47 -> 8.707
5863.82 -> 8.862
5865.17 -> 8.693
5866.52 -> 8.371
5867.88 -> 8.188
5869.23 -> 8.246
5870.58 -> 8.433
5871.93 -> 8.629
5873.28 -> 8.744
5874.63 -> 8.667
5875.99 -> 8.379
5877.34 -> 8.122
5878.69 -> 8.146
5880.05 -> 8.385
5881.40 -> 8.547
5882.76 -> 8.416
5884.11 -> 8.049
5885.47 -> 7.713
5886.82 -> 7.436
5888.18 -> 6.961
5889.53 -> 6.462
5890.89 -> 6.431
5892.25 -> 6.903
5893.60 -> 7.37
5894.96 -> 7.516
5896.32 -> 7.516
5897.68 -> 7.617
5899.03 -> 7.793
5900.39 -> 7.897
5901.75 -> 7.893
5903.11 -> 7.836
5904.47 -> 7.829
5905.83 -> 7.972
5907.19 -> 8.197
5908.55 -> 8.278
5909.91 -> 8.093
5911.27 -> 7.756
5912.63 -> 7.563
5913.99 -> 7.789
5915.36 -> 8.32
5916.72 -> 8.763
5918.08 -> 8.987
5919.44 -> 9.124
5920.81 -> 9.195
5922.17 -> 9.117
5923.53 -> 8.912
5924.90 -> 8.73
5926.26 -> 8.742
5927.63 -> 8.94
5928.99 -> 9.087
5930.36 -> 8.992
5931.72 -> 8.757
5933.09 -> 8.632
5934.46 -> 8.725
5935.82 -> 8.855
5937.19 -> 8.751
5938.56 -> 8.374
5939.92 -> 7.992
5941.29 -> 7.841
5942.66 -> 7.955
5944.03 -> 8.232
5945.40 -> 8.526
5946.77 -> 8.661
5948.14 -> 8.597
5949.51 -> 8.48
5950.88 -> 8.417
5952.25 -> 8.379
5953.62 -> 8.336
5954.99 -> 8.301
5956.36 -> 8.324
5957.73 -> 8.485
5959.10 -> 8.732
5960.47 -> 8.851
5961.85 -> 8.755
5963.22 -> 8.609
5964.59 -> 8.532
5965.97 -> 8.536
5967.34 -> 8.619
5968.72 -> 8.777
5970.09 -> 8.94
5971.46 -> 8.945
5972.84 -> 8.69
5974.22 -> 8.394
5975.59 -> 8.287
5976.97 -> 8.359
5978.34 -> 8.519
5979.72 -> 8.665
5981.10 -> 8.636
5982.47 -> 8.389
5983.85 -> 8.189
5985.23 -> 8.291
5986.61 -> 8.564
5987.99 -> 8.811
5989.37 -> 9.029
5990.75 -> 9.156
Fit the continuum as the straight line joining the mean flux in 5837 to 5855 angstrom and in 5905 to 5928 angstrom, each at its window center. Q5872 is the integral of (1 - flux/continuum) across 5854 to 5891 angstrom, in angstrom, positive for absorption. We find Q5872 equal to 1.8 angstrom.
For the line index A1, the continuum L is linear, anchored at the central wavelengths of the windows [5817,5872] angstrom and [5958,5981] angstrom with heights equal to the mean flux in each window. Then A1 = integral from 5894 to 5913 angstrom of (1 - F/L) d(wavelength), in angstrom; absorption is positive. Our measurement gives 1.9 angstrom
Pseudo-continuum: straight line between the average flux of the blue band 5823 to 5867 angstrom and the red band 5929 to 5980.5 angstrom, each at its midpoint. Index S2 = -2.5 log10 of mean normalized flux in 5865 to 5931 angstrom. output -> 0.067 mag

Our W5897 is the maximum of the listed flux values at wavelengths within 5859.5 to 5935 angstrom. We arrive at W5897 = 9.195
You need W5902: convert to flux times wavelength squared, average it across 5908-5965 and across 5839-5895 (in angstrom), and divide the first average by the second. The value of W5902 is 1.1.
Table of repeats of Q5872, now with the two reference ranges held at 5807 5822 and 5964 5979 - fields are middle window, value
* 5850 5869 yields 1.12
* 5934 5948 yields 0.50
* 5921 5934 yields -0.21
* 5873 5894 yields 2.63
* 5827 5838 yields -0.21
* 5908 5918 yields 0.75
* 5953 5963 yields 0.12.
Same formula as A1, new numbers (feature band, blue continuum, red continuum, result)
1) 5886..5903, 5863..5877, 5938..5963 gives 2.29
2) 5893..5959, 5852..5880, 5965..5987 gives 1.15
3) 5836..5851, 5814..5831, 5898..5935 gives 0.43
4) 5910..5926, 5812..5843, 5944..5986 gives 0.30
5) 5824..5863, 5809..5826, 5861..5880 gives -0.08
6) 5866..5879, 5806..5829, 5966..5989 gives 0.79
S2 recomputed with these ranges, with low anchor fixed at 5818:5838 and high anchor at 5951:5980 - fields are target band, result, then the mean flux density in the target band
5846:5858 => 0.07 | 8.47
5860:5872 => 0.06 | 8.48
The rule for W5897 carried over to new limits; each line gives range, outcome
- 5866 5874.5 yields 8.744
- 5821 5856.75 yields 9.744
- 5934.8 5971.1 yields 8.94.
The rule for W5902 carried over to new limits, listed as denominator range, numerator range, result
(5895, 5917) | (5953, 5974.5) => 1.11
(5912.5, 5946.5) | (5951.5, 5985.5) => 1.01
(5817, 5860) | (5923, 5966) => 1.00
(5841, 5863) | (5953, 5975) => 1.05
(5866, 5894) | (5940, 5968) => 1.09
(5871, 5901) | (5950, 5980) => 1.13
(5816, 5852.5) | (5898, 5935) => 0.97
